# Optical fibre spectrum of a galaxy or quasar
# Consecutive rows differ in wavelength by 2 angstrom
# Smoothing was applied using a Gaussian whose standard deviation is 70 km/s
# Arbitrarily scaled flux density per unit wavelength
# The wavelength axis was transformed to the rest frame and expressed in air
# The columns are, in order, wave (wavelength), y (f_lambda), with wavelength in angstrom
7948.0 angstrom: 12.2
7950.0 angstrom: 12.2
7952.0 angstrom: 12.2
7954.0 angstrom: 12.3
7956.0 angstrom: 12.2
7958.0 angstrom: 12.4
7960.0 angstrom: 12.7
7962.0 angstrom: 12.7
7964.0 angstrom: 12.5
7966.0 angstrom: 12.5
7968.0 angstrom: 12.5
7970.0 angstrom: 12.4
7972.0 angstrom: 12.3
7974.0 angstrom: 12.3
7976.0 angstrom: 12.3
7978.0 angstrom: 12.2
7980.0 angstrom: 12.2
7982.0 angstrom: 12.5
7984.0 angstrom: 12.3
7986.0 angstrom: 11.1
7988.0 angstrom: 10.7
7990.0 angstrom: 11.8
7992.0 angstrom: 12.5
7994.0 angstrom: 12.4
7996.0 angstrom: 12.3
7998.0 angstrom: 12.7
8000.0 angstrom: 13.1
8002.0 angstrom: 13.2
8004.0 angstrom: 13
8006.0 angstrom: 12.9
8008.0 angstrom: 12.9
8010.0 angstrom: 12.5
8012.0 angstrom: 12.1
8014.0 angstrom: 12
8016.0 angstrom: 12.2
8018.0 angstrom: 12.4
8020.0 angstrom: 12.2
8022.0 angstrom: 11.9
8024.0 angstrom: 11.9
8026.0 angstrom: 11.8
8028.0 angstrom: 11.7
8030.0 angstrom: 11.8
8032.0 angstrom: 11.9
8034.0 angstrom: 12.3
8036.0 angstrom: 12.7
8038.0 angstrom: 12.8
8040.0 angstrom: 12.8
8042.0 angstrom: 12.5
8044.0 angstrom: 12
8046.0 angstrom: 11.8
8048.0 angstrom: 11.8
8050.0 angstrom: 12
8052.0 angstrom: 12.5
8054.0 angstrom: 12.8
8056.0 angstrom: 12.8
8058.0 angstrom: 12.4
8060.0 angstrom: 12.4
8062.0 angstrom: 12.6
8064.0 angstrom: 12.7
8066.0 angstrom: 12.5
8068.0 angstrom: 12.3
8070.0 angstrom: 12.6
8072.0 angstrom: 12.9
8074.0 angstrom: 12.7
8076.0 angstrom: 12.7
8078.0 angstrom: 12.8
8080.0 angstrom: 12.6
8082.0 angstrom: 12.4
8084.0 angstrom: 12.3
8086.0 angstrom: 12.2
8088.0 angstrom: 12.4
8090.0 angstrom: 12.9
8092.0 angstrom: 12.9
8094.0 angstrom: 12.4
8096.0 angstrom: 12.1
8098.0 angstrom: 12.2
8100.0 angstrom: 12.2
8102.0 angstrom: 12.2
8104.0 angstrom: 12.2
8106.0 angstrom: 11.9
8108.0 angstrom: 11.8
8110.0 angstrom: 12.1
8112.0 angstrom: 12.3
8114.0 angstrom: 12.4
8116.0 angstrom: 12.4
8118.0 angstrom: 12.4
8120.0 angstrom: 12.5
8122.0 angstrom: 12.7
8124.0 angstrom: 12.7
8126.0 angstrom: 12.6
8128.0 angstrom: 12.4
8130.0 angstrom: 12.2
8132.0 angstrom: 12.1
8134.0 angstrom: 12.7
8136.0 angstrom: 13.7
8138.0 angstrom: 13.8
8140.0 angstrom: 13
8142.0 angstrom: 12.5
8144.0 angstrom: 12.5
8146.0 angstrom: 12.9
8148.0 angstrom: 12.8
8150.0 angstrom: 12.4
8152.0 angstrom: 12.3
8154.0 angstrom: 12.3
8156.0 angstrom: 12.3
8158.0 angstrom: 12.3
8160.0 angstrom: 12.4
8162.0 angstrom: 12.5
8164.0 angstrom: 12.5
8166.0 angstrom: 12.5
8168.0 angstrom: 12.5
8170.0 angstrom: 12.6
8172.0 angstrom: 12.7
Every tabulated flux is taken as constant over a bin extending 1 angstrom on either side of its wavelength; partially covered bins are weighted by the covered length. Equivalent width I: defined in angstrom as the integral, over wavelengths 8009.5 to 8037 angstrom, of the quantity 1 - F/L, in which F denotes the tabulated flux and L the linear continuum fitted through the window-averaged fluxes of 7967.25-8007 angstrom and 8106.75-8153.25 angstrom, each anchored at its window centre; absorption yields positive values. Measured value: 0.7 angstrom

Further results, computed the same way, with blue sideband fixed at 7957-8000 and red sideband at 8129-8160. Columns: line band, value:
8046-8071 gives 0.1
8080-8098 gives 0.1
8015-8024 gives 0.2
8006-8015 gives -0.1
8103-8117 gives 0.5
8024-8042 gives 0.3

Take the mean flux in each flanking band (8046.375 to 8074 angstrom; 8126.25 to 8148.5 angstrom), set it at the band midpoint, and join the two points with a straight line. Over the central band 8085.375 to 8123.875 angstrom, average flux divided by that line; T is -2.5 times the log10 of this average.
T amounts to 0.03 mag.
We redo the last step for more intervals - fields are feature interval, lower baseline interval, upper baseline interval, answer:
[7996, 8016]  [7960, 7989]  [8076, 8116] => -0.038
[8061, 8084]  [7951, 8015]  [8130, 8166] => -0.008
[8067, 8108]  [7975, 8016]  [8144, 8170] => -0.001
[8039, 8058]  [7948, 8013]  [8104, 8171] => 0.008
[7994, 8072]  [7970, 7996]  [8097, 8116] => -0.026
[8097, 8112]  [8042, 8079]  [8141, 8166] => 0.033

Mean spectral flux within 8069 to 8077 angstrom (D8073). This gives 12.7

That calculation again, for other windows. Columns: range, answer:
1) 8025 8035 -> 11.9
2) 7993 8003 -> 12.7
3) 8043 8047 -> 11.9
